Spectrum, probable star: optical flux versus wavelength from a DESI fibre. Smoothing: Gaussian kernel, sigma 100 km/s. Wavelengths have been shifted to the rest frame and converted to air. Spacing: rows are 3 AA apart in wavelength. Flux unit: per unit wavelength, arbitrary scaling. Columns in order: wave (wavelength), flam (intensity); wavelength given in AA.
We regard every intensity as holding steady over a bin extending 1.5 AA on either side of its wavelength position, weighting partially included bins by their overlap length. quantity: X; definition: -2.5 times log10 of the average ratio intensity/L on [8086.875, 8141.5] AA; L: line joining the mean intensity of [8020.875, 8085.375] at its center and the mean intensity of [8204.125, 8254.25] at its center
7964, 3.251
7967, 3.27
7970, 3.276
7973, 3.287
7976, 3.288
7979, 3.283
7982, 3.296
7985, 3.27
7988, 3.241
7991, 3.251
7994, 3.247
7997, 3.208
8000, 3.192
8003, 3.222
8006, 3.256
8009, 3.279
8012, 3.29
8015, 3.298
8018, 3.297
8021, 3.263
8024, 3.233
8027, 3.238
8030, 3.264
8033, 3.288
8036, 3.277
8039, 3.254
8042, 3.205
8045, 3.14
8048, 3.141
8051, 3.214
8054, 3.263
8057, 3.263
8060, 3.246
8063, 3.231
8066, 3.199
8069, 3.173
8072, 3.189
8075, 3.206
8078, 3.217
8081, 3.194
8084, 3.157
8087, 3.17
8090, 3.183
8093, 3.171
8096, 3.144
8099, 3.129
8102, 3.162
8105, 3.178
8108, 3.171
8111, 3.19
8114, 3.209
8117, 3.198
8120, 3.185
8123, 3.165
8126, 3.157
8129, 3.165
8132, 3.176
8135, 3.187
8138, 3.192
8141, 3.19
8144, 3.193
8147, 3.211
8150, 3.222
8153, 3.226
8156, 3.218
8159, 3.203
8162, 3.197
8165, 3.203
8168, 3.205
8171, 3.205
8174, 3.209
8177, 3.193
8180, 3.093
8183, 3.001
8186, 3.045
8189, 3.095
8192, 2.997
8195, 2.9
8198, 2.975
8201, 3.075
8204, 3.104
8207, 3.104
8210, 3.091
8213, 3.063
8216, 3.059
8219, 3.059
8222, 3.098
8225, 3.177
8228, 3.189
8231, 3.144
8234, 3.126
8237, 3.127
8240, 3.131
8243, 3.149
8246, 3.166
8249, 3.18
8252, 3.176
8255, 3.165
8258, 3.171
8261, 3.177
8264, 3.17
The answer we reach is 0.00 mag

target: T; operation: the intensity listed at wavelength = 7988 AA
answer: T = 3.241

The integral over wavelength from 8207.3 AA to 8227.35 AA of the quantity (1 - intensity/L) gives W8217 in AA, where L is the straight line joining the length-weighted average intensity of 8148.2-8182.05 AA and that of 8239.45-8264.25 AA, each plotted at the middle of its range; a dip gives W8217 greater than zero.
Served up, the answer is 0.5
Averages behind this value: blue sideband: 3.19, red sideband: 3.17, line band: 3.1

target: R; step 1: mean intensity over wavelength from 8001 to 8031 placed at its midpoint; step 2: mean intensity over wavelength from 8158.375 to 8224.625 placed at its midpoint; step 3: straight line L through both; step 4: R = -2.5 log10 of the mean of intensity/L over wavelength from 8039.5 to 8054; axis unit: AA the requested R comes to 0.02 mag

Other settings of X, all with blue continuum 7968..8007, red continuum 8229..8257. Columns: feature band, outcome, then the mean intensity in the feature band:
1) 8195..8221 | 0.04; 3.06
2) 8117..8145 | 0.01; 3.18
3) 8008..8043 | -0.01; 3.27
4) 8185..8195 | 0.05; 3.02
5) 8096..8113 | 0.01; 3.17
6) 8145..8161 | -0.01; 3.21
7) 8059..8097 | 0.01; 3.19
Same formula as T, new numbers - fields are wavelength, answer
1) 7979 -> 3.283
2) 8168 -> 3.205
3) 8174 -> 3.209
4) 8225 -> 3.177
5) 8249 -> 3.18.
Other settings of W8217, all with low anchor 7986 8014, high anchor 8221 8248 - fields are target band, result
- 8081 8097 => 0.19 AA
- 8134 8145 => -0.01 AA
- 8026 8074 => 0.00 AA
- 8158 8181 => -0.12 AA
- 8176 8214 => 1.30 AA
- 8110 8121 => 0.00 AA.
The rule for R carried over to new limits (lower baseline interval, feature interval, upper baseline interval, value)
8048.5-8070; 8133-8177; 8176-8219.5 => -0.033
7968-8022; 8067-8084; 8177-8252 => 0.003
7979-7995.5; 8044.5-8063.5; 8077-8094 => -0.003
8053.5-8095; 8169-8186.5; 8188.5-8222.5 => -0.017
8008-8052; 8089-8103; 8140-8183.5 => 0.021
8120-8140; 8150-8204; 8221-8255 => 0.015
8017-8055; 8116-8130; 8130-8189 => 0.007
